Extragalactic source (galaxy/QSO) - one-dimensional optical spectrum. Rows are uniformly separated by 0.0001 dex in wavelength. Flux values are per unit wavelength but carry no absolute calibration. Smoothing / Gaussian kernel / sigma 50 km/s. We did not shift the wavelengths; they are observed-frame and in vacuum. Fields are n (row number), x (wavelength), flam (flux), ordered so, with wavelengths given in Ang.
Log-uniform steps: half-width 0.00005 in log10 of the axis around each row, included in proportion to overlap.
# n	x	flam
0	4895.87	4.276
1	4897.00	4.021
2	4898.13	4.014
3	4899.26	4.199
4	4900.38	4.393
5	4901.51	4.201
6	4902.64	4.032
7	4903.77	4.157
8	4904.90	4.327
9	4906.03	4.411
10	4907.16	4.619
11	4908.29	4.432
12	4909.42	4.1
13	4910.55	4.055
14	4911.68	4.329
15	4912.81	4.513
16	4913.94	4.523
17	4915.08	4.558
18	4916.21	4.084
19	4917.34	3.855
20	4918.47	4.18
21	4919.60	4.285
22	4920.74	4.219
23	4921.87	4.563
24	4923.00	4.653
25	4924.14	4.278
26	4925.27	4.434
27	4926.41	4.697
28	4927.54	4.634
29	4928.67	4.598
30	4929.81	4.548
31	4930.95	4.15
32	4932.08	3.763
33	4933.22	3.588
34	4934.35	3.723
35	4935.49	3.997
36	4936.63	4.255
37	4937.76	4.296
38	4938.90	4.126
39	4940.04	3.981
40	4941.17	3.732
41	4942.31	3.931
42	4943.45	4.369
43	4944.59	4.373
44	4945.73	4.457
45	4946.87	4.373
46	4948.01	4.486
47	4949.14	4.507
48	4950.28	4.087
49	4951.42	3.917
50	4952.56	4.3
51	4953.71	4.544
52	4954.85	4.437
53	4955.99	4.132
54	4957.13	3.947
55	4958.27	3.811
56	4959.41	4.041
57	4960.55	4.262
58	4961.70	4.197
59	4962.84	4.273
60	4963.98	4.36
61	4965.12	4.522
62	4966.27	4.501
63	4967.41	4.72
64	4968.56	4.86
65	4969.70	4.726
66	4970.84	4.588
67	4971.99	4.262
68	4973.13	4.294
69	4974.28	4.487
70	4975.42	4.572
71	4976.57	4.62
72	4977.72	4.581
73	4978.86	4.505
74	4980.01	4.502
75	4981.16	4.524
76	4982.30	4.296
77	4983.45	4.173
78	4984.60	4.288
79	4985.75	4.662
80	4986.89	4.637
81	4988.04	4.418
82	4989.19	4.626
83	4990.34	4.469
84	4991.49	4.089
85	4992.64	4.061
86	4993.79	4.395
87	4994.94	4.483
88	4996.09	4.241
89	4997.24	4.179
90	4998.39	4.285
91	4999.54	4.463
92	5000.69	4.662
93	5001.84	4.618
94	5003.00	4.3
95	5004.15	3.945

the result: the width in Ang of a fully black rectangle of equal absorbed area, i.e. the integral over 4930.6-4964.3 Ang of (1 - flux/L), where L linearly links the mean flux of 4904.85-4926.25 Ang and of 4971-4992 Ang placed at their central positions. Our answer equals 1.9 Ang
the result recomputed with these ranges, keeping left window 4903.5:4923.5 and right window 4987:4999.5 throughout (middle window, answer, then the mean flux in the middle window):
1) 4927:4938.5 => 0.47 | 4.15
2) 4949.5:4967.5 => 0.38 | 4.24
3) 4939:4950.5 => 0.27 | 4.23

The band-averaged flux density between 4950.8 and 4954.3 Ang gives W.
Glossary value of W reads 4.24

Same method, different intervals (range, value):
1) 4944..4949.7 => 4.44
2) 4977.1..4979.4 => 4.55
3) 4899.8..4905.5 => 4.23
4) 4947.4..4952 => 4.26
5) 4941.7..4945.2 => 4.21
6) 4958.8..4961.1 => 4.15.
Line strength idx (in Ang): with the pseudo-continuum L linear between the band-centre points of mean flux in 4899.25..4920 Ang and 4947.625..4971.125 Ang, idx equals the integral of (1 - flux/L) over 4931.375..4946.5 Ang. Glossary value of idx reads 0.9 Ang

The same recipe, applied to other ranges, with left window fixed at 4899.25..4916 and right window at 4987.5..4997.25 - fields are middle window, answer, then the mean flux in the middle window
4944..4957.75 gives 0.1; 4.29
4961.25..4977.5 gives -0.6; 4.5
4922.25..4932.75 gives -0.2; 4.41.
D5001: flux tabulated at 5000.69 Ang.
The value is 4.662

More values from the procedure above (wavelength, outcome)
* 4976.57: 4.62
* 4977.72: 4.581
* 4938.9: 4.126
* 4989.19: 4.626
